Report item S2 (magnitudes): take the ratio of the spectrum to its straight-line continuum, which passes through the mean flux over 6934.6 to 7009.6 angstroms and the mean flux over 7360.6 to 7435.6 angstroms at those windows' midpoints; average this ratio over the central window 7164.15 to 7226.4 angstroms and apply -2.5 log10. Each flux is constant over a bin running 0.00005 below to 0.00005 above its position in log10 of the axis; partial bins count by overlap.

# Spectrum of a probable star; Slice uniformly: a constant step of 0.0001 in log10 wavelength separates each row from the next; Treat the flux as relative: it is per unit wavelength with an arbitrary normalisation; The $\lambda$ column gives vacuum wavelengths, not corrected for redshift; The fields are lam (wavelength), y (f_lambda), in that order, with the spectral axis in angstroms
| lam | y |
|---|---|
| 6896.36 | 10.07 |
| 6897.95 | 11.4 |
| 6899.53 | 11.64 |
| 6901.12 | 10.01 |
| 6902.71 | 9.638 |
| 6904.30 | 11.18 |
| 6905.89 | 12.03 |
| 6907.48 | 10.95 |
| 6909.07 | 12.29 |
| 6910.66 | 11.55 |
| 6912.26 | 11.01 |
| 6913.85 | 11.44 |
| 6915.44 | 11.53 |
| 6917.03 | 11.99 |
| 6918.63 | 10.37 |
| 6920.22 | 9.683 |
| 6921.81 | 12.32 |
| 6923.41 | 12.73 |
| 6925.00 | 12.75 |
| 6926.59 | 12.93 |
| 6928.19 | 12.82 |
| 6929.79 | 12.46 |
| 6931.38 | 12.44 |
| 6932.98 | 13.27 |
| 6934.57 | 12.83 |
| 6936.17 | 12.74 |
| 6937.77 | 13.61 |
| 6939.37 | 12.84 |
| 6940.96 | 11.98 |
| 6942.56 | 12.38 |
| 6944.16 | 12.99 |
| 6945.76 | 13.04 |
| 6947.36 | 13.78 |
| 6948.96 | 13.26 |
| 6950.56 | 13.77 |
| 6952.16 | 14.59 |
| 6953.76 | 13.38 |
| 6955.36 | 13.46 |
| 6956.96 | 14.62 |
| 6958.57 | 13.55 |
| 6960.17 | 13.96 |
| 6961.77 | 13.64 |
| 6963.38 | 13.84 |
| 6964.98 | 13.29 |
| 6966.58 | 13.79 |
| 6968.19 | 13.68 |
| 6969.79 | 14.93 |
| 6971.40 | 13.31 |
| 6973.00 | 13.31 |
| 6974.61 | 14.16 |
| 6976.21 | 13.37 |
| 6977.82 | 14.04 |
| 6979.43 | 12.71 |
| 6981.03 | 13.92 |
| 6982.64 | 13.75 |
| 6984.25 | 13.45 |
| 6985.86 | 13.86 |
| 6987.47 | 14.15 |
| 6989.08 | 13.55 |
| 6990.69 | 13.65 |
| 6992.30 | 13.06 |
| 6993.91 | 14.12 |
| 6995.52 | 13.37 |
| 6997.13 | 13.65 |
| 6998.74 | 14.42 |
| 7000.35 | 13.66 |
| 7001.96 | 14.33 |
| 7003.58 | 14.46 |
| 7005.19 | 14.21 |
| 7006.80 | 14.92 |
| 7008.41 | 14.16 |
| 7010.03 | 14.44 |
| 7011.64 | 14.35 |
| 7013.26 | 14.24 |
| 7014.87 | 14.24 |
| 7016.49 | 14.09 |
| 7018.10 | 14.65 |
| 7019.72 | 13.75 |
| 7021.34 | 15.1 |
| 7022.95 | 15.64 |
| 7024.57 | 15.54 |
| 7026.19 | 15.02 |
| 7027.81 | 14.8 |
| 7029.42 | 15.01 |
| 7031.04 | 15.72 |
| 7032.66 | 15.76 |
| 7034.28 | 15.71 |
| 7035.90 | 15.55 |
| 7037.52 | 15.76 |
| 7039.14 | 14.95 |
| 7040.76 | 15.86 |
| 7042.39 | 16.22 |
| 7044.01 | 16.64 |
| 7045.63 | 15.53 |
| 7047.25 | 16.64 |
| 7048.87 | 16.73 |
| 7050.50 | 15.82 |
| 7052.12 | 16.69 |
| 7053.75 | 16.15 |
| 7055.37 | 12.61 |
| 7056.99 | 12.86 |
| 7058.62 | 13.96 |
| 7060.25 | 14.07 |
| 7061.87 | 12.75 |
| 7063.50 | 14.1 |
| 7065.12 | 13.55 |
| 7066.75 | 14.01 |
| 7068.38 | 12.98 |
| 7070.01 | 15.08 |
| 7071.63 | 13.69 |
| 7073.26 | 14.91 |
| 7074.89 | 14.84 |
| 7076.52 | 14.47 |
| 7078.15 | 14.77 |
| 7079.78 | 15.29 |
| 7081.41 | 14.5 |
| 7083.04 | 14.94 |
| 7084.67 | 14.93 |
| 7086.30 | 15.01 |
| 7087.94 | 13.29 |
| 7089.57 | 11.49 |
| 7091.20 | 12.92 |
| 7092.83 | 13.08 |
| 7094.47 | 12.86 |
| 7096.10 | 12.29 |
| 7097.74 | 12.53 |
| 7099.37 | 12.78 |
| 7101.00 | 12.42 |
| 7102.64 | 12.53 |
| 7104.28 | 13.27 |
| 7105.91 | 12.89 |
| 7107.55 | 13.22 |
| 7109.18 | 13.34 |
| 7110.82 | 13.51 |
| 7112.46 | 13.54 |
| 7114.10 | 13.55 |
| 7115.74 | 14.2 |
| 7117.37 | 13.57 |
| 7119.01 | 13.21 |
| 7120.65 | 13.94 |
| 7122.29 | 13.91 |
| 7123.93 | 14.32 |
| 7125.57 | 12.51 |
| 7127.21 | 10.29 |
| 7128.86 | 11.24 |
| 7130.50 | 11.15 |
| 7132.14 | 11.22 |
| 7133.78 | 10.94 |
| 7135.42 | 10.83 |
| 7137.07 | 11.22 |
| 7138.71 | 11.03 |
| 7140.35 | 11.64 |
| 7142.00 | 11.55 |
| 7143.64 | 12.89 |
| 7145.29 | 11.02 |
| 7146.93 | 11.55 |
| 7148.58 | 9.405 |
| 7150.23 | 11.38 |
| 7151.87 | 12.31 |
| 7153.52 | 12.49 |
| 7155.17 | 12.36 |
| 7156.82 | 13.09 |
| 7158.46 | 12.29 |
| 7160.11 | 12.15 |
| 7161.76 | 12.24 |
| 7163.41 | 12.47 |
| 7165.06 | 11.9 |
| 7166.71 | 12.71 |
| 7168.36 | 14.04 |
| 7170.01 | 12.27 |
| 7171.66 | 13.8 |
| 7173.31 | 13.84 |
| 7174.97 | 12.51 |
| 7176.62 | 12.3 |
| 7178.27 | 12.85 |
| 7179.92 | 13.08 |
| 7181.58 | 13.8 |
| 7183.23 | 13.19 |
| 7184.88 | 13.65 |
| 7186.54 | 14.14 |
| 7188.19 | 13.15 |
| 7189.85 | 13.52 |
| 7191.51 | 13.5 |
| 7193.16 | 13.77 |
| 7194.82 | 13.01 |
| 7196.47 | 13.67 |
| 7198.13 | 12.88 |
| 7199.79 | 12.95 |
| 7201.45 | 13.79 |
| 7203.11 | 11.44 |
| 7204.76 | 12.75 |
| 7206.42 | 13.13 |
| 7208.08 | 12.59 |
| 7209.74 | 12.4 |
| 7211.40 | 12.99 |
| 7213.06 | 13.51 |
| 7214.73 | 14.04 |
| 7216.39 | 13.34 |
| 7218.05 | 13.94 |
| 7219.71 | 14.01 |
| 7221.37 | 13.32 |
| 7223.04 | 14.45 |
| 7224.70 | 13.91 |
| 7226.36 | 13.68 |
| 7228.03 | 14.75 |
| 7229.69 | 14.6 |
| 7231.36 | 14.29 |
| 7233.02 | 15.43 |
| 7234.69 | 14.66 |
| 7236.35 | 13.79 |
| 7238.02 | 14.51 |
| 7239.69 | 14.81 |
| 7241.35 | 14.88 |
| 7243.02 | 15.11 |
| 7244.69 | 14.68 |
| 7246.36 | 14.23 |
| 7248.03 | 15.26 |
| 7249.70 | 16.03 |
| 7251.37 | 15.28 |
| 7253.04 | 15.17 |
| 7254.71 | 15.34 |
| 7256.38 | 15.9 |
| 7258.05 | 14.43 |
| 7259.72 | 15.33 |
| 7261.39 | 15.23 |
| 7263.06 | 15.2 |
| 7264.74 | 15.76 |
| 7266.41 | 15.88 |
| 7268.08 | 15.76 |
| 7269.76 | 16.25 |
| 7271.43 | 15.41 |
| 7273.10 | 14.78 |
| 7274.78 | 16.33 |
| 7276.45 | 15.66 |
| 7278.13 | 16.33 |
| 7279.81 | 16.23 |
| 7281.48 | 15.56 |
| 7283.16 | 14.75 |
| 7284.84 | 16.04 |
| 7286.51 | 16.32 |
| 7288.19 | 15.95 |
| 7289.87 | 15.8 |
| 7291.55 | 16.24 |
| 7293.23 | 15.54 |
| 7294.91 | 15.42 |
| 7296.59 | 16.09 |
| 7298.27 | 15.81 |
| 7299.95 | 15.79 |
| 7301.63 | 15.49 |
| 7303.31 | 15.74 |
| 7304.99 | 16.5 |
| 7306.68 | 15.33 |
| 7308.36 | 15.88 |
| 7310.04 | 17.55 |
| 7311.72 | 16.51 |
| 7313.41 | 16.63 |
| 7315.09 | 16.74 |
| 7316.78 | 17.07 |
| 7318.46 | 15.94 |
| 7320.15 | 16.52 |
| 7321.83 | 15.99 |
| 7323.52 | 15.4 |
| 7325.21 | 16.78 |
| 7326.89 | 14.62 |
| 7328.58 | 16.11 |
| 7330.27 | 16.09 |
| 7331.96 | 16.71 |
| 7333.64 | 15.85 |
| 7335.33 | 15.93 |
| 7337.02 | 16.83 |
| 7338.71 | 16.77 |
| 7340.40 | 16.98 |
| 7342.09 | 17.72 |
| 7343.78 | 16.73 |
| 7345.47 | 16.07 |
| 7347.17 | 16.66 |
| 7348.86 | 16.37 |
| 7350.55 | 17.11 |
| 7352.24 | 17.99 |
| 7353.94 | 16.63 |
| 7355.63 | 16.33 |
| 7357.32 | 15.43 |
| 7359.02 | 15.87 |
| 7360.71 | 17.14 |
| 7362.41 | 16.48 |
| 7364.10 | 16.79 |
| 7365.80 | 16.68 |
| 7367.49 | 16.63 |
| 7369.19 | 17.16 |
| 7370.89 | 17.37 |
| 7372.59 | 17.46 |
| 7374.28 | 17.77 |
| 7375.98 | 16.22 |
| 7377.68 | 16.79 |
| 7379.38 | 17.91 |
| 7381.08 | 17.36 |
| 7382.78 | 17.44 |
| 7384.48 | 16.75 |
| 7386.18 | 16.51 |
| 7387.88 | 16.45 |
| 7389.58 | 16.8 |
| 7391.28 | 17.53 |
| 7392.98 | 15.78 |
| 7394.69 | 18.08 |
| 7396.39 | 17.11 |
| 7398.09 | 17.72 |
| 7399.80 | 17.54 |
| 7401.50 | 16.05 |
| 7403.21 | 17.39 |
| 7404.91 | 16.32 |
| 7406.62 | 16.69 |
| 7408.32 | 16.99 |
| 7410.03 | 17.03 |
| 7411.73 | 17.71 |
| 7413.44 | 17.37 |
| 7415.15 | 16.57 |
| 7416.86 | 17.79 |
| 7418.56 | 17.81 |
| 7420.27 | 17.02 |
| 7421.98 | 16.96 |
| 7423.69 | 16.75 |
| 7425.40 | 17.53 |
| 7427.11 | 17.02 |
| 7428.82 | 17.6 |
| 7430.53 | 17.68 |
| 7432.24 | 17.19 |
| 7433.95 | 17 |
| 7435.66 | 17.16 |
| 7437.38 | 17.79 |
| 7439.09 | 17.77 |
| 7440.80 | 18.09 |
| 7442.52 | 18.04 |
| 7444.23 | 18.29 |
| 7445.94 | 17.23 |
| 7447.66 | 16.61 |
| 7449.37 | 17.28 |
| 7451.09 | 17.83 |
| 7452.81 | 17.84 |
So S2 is 0.17 mag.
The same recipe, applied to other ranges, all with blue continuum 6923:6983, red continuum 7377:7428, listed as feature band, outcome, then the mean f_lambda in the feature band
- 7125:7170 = 0.26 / 11.8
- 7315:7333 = 0.02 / 16.2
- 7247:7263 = 0.04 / 15.3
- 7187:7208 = 0.17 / 13.1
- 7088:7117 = 0.13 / 13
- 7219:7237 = 0.10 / 14.3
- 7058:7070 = 0.04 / 13.7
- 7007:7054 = -0.10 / 15.3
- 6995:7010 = -0.03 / 14.2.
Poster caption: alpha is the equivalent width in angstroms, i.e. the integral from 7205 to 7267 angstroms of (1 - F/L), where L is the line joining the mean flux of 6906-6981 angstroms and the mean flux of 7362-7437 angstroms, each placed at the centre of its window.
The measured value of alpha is 4.5 angstroms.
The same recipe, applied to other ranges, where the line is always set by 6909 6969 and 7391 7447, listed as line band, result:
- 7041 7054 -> -2.32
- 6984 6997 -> -0.36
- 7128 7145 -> 3.82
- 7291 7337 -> 0.59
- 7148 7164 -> 3.00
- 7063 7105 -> 1.33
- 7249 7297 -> 0.83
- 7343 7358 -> 0.04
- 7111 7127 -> 1.09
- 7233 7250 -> 0.92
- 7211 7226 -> 1.63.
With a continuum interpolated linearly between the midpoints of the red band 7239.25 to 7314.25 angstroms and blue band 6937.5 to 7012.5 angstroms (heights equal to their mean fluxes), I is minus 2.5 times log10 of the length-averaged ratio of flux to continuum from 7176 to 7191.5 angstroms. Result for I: 0.13 mag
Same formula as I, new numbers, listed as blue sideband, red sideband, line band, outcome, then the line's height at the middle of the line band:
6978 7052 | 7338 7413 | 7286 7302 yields 0.039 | 16.4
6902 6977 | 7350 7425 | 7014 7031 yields -0.098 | 13.5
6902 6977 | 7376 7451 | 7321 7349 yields 0.010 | 16.5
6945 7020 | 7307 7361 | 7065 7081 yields 0.011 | 14.5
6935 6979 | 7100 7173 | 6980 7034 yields -0.090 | 13.2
